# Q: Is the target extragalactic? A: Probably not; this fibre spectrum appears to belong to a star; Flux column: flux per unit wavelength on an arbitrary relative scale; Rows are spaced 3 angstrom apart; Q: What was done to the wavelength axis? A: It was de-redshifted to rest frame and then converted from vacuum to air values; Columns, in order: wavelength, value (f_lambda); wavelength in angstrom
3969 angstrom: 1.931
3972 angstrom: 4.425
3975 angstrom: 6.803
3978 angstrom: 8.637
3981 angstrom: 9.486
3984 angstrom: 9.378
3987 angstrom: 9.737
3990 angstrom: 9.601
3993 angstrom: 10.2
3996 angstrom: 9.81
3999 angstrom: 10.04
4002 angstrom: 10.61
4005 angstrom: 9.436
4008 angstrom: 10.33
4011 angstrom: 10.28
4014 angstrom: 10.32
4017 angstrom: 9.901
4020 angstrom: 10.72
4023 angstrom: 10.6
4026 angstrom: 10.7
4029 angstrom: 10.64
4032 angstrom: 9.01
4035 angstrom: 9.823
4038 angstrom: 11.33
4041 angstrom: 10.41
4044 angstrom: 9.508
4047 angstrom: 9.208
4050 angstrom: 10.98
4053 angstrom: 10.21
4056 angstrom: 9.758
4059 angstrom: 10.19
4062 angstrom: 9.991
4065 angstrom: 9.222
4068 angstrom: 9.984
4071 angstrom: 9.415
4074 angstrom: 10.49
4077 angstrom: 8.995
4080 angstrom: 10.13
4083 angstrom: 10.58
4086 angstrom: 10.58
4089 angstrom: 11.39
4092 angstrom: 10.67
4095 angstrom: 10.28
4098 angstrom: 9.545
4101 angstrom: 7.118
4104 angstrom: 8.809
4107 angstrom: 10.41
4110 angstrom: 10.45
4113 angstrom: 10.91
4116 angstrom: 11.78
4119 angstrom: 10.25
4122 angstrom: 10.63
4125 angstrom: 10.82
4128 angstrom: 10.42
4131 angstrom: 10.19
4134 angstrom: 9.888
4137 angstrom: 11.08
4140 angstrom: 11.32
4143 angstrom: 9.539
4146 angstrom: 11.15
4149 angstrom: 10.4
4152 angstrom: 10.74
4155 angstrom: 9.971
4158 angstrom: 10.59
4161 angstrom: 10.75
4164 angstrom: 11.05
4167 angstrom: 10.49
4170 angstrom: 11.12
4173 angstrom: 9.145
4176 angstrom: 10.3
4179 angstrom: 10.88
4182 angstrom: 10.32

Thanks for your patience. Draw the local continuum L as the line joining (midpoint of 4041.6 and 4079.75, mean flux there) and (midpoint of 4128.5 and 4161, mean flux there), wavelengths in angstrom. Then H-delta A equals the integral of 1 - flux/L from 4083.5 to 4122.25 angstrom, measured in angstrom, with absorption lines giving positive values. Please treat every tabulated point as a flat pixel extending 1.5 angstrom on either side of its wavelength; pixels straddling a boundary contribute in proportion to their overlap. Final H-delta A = -0.1 angstrom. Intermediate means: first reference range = 9.85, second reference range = 10.5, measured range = 10.2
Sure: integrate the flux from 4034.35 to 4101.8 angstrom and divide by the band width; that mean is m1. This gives 10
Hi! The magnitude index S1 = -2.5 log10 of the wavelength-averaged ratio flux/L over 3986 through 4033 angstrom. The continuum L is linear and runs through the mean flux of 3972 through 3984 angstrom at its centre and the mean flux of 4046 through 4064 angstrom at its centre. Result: -0.15 mag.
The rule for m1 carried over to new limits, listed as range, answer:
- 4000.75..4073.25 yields 10.1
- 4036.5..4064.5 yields 10.1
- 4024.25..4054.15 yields 10.2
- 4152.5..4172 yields 10.6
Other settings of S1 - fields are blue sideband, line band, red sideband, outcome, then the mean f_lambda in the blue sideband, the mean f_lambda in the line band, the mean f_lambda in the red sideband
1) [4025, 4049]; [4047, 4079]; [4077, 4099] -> 0.036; 10.1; 9.89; 10.4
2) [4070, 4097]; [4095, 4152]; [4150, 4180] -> 0.012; 10.3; 10.3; 10.5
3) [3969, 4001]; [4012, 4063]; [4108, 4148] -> -0.101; 8.52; 10.2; 10.6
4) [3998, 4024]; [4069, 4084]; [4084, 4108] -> 0.004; 10.2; 9.9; 9.85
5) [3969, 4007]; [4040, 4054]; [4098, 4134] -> -0.074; 8.75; 10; 10.1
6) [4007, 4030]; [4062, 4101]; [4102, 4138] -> 0.046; 10.4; 9.99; 10.4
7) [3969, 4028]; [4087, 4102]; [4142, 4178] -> 0.009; 9.34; 9.92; 10.5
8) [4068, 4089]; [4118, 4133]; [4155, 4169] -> -0.003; 10.1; 10.4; 10.7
